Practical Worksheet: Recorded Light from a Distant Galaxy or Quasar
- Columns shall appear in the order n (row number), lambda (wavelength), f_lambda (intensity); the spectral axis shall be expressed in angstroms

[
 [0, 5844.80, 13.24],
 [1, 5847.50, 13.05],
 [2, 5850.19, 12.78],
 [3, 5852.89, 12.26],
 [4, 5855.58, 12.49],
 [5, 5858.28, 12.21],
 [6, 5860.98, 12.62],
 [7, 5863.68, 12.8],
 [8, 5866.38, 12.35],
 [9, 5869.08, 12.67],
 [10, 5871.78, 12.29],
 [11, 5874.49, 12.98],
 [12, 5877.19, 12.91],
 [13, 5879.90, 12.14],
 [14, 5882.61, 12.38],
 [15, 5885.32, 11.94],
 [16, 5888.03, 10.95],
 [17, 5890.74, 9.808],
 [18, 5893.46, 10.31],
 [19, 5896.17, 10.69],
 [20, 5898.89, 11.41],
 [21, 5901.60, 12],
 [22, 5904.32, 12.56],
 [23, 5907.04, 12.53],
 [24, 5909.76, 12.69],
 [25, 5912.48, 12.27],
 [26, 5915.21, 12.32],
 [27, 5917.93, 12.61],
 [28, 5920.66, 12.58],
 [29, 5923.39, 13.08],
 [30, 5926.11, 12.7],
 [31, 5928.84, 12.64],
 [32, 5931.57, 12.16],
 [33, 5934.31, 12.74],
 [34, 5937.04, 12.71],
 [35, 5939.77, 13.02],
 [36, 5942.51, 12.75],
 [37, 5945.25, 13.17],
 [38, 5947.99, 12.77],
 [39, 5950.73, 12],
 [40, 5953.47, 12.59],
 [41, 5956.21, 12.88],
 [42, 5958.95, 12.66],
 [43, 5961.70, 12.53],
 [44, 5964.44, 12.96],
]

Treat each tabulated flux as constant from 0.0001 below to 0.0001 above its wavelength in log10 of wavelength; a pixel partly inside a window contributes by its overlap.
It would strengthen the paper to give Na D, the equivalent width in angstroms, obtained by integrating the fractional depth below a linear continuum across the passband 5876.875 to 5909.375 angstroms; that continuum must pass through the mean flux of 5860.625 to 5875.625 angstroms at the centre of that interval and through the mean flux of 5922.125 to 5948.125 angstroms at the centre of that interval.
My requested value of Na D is 2.7 angstroms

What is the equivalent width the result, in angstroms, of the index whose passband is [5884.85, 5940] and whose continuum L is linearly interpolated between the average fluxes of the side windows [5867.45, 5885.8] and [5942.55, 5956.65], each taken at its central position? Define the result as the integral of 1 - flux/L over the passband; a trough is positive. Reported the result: 2.3 angstroms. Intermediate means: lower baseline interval 12.5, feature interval 12.1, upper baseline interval 12.7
